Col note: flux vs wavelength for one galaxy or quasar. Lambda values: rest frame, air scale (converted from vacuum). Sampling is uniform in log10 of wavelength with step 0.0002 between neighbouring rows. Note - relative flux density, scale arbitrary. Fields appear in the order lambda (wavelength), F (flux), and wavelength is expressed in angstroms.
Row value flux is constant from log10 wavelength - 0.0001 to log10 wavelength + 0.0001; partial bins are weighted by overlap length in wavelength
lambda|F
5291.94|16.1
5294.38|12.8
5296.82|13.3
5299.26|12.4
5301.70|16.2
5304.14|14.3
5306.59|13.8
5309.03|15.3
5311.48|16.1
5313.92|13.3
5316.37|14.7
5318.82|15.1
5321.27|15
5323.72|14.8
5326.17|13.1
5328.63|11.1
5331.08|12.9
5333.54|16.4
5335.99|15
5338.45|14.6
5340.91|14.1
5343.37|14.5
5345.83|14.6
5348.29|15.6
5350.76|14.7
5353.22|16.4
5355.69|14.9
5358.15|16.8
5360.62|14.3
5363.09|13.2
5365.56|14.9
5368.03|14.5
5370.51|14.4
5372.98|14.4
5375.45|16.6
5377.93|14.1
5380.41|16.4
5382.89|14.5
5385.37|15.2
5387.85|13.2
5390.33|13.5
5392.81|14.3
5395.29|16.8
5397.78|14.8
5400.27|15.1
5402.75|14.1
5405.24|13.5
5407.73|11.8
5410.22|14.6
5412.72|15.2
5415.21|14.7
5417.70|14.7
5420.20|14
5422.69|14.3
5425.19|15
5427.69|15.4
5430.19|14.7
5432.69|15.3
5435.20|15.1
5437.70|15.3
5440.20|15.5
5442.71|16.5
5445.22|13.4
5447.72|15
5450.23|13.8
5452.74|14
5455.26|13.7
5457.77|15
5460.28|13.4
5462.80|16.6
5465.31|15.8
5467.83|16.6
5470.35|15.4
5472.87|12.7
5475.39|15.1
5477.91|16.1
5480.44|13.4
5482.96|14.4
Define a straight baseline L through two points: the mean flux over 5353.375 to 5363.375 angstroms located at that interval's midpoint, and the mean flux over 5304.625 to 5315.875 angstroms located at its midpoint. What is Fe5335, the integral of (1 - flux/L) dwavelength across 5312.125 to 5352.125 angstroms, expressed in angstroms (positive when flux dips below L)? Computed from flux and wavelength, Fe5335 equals 1.3 angstroms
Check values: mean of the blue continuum 14.6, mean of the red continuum 15.1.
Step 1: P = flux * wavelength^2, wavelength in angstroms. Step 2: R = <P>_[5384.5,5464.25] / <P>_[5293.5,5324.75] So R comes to 1.06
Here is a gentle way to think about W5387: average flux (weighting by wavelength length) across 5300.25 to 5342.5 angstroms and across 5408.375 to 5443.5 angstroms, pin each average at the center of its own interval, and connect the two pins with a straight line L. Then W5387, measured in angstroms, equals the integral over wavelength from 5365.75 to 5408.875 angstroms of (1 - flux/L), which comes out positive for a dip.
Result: 0.6 angstroms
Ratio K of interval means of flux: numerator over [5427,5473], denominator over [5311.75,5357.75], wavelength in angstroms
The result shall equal 1.0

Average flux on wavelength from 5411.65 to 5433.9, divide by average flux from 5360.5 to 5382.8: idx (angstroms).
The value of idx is 1.0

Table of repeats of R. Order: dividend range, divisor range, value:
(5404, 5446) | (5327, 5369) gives 1.03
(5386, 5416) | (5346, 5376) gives 0.97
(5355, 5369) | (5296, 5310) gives 1.06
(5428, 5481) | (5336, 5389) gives 1.04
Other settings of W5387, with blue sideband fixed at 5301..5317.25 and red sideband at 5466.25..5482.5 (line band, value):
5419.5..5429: 0.1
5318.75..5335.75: 0.9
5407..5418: 0.4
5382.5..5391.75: 0.5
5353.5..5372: 0.0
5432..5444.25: -0.5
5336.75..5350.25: 0.1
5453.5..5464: 0.2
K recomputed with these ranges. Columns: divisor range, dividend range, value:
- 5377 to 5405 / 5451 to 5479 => 1.02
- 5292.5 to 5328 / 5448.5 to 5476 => 1.03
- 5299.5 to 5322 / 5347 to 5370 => 1.02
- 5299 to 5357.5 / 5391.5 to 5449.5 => 1.01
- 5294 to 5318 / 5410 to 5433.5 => 1.04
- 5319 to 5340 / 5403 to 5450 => 1.03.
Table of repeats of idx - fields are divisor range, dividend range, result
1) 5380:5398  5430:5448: 1.02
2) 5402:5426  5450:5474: 1.04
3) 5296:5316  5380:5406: 1.02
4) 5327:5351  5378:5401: 1.04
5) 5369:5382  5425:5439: 1.00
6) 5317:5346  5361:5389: 1.03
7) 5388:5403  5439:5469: 1.02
